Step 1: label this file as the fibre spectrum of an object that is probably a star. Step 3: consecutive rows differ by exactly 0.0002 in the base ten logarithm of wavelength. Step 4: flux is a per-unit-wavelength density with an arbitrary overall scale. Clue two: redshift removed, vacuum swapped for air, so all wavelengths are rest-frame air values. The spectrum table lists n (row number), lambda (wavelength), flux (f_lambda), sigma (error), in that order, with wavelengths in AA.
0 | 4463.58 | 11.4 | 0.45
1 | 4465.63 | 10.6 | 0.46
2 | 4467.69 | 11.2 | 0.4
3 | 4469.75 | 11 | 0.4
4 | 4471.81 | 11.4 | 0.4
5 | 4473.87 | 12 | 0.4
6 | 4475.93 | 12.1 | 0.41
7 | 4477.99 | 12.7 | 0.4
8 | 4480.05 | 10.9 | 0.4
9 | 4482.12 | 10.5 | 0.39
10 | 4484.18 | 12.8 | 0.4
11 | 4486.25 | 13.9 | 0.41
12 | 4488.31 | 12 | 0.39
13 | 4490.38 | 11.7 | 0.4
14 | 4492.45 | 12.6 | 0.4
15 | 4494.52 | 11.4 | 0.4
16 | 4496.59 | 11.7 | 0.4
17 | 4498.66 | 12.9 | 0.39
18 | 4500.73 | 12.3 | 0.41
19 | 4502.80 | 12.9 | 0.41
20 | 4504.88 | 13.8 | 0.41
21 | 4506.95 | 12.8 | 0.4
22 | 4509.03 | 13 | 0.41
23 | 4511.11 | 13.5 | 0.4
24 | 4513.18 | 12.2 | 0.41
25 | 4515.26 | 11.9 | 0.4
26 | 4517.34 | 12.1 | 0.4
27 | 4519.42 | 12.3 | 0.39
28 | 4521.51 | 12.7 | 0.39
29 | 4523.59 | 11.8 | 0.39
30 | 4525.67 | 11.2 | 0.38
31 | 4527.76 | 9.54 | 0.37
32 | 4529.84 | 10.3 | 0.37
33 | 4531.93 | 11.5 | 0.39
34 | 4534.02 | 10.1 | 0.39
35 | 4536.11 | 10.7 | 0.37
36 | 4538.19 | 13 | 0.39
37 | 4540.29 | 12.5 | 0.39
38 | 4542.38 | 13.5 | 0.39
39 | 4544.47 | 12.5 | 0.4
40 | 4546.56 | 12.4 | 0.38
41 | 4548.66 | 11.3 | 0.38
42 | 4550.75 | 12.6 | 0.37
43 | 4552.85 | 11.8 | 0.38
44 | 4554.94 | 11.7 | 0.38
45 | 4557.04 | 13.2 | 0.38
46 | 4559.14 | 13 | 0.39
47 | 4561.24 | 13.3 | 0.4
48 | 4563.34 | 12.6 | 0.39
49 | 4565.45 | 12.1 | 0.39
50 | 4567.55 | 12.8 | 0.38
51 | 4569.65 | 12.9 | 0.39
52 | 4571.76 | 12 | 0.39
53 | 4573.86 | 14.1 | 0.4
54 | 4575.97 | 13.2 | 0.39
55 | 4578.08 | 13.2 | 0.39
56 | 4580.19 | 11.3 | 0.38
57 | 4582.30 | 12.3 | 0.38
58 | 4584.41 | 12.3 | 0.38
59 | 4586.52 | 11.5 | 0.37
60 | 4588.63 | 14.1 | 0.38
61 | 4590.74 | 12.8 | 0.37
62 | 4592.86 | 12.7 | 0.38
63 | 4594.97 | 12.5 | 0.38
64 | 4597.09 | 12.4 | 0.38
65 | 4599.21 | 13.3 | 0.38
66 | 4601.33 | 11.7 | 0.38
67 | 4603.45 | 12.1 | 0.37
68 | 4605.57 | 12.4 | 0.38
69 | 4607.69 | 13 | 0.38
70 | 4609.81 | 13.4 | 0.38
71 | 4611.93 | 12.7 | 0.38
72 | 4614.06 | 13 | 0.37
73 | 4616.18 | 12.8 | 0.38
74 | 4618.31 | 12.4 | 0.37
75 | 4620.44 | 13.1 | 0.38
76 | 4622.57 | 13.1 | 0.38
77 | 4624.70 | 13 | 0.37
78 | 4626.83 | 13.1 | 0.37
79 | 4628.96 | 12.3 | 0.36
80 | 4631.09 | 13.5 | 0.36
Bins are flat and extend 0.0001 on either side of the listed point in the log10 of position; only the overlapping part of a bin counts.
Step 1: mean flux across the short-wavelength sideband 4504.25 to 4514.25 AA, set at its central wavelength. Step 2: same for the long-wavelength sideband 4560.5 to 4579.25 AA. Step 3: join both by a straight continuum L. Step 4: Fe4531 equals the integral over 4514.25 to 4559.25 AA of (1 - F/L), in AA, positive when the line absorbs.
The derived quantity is 3.8 AA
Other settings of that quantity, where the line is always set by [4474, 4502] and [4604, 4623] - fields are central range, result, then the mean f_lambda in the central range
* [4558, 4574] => -0.26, 12.8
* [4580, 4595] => 0.24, 12.5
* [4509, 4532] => 0.95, 11.8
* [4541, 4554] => 0.12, 12.4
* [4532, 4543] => 0.49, 11.9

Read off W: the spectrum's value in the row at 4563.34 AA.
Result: 12.6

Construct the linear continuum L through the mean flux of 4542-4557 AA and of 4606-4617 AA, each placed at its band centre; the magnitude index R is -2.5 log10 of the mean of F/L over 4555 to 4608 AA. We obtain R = 0.00 mag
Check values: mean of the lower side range 12.3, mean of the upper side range 13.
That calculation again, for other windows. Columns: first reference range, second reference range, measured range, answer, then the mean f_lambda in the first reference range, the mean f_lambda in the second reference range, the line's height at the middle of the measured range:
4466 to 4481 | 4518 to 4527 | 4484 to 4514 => -0.078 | 11.6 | 11.9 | 11.8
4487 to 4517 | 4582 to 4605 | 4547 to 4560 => 0.021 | 12.5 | 12.5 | 12.5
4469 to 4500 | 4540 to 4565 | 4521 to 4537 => 0.132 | 12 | 12.5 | 12.3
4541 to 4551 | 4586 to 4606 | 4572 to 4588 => -0.003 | 12.5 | 12.6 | 12.5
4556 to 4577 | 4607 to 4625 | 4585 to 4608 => 0.030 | 12.9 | 12.9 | 12.9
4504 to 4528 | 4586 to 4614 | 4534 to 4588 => 0.007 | 12.3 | 12.7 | 12.5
